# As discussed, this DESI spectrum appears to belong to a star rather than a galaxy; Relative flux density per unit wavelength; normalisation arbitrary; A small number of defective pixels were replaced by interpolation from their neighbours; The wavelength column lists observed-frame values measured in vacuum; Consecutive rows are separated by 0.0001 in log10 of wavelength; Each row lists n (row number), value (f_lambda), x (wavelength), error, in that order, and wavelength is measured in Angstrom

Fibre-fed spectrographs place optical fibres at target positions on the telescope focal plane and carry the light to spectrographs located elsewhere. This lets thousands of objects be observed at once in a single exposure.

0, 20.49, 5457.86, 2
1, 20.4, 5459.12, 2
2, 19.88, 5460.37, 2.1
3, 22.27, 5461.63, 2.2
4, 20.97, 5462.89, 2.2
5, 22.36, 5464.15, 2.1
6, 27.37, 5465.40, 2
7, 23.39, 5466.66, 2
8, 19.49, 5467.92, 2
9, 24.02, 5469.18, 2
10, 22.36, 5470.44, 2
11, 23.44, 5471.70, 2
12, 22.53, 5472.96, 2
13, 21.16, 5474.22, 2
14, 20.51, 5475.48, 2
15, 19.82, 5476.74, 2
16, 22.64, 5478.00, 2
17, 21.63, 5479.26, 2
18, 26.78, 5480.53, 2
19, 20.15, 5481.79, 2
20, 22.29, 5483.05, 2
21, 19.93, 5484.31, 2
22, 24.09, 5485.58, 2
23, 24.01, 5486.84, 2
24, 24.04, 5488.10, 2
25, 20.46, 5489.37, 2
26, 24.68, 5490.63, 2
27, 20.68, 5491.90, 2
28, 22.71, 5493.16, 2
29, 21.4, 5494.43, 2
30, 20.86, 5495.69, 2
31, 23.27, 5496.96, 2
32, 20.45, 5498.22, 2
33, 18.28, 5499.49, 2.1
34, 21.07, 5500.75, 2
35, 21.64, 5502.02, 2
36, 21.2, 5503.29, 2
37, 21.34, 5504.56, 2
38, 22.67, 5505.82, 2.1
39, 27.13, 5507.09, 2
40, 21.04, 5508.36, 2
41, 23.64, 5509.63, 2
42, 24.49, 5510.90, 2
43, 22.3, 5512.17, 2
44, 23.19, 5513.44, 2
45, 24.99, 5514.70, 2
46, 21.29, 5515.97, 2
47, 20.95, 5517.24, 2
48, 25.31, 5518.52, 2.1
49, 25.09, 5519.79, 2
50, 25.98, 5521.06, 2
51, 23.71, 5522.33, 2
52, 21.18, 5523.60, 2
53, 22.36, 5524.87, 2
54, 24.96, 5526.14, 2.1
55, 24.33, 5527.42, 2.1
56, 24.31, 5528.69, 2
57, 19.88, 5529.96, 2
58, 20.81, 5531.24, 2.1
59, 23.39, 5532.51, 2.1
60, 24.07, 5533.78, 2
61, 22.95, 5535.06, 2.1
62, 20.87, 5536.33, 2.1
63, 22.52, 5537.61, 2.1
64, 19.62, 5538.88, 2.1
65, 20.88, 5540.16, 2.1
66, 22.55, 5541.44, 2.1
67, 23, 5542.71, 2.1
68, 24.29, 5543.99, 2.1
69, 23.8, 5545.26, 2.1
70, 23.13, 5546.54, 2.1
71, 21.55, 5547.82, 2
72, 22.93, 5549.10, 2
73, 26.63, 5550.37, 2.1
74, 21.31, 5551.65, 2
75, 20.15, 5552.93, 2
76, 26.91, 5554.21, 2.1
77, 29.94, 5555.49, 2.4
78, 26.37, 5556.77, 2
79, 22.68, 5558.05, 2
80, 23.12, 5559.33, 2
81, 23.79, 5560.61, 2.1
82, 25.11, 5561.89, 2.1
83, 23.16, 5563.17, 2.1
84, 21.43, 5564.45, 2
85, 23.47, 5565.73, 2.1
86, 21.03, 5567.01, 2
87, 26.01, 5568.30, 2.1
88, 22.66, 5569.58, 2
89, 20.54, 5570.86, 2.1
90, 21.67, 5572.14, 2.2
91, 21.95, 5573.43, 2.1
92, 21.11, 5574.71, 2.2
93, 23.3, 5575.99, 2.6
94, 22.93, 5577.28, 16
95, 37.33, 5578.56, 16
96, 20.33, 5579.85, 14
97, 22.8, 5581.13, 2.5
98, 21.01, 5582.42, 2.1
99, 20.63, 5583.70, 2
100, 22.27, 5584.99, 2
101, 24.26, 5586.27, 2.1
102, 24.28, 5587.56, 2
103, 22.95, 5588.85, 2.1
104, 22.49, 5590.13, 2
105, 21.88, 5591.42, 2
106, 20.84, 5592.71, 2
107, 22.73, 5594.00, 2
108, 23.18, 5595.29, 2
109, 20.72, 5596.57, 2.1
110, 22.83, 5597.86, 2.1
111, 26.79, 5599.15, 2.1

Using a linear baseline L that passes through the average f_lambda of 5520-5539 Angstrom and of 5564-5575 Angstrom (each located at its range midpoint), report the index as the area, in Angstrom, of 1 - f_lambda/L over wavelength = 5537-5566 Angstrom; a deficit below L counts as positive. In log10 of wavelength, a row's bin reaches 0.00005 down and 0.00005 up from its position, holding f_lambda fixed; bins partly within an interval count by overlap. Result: -1.13 Angstrom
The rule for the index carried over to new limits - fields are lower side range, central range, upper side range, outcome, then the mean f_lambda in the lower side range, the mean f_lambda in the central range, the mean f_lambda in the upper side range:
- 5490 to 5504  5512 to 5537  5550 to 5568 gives -0.62 Angstrom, 21.5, 23.1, 23.9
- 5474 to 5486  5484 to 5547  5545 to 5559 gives 0.93 Angstrom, 21.9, 22.6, 24.1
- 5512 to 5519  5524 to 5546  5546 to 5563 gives 0.88 Angstrom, 23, 22.6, 24.1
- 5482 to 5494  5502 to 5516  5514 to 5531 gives -0.03 Angstrom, 22.4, 23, 23.4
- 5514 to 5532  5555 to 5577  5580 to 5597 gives -0.69 Angstrom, 23.2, 23.3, 22.3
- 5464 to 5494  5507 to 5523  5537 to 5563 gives -0.44 Angstrom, 22.5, 23.7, 23.5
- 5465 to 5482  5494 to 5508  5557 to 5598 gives 0.55 Angstrom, 22.5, 21.8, 23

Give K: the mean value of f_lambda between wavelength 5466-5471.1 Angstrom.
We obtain 22.3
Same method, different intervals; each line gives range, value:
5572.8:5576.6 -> 22.2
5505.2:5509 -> 23.6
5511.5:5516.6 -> 23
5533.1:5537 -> 22.6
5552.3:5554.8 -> 23.5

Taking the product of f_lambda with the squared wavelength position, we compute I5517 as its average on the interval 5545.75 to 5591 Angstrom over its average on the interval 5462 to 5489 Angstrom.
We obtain 1.1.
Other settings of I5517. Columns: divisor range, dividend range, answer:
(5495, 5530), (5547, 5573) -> 1.05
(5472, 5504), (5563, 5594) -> 1.08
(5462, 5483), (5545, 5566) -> 1.10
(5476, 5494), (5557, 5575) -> 1.05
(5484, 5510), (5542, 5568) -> 1.09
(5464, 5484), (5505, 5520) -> 1.06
